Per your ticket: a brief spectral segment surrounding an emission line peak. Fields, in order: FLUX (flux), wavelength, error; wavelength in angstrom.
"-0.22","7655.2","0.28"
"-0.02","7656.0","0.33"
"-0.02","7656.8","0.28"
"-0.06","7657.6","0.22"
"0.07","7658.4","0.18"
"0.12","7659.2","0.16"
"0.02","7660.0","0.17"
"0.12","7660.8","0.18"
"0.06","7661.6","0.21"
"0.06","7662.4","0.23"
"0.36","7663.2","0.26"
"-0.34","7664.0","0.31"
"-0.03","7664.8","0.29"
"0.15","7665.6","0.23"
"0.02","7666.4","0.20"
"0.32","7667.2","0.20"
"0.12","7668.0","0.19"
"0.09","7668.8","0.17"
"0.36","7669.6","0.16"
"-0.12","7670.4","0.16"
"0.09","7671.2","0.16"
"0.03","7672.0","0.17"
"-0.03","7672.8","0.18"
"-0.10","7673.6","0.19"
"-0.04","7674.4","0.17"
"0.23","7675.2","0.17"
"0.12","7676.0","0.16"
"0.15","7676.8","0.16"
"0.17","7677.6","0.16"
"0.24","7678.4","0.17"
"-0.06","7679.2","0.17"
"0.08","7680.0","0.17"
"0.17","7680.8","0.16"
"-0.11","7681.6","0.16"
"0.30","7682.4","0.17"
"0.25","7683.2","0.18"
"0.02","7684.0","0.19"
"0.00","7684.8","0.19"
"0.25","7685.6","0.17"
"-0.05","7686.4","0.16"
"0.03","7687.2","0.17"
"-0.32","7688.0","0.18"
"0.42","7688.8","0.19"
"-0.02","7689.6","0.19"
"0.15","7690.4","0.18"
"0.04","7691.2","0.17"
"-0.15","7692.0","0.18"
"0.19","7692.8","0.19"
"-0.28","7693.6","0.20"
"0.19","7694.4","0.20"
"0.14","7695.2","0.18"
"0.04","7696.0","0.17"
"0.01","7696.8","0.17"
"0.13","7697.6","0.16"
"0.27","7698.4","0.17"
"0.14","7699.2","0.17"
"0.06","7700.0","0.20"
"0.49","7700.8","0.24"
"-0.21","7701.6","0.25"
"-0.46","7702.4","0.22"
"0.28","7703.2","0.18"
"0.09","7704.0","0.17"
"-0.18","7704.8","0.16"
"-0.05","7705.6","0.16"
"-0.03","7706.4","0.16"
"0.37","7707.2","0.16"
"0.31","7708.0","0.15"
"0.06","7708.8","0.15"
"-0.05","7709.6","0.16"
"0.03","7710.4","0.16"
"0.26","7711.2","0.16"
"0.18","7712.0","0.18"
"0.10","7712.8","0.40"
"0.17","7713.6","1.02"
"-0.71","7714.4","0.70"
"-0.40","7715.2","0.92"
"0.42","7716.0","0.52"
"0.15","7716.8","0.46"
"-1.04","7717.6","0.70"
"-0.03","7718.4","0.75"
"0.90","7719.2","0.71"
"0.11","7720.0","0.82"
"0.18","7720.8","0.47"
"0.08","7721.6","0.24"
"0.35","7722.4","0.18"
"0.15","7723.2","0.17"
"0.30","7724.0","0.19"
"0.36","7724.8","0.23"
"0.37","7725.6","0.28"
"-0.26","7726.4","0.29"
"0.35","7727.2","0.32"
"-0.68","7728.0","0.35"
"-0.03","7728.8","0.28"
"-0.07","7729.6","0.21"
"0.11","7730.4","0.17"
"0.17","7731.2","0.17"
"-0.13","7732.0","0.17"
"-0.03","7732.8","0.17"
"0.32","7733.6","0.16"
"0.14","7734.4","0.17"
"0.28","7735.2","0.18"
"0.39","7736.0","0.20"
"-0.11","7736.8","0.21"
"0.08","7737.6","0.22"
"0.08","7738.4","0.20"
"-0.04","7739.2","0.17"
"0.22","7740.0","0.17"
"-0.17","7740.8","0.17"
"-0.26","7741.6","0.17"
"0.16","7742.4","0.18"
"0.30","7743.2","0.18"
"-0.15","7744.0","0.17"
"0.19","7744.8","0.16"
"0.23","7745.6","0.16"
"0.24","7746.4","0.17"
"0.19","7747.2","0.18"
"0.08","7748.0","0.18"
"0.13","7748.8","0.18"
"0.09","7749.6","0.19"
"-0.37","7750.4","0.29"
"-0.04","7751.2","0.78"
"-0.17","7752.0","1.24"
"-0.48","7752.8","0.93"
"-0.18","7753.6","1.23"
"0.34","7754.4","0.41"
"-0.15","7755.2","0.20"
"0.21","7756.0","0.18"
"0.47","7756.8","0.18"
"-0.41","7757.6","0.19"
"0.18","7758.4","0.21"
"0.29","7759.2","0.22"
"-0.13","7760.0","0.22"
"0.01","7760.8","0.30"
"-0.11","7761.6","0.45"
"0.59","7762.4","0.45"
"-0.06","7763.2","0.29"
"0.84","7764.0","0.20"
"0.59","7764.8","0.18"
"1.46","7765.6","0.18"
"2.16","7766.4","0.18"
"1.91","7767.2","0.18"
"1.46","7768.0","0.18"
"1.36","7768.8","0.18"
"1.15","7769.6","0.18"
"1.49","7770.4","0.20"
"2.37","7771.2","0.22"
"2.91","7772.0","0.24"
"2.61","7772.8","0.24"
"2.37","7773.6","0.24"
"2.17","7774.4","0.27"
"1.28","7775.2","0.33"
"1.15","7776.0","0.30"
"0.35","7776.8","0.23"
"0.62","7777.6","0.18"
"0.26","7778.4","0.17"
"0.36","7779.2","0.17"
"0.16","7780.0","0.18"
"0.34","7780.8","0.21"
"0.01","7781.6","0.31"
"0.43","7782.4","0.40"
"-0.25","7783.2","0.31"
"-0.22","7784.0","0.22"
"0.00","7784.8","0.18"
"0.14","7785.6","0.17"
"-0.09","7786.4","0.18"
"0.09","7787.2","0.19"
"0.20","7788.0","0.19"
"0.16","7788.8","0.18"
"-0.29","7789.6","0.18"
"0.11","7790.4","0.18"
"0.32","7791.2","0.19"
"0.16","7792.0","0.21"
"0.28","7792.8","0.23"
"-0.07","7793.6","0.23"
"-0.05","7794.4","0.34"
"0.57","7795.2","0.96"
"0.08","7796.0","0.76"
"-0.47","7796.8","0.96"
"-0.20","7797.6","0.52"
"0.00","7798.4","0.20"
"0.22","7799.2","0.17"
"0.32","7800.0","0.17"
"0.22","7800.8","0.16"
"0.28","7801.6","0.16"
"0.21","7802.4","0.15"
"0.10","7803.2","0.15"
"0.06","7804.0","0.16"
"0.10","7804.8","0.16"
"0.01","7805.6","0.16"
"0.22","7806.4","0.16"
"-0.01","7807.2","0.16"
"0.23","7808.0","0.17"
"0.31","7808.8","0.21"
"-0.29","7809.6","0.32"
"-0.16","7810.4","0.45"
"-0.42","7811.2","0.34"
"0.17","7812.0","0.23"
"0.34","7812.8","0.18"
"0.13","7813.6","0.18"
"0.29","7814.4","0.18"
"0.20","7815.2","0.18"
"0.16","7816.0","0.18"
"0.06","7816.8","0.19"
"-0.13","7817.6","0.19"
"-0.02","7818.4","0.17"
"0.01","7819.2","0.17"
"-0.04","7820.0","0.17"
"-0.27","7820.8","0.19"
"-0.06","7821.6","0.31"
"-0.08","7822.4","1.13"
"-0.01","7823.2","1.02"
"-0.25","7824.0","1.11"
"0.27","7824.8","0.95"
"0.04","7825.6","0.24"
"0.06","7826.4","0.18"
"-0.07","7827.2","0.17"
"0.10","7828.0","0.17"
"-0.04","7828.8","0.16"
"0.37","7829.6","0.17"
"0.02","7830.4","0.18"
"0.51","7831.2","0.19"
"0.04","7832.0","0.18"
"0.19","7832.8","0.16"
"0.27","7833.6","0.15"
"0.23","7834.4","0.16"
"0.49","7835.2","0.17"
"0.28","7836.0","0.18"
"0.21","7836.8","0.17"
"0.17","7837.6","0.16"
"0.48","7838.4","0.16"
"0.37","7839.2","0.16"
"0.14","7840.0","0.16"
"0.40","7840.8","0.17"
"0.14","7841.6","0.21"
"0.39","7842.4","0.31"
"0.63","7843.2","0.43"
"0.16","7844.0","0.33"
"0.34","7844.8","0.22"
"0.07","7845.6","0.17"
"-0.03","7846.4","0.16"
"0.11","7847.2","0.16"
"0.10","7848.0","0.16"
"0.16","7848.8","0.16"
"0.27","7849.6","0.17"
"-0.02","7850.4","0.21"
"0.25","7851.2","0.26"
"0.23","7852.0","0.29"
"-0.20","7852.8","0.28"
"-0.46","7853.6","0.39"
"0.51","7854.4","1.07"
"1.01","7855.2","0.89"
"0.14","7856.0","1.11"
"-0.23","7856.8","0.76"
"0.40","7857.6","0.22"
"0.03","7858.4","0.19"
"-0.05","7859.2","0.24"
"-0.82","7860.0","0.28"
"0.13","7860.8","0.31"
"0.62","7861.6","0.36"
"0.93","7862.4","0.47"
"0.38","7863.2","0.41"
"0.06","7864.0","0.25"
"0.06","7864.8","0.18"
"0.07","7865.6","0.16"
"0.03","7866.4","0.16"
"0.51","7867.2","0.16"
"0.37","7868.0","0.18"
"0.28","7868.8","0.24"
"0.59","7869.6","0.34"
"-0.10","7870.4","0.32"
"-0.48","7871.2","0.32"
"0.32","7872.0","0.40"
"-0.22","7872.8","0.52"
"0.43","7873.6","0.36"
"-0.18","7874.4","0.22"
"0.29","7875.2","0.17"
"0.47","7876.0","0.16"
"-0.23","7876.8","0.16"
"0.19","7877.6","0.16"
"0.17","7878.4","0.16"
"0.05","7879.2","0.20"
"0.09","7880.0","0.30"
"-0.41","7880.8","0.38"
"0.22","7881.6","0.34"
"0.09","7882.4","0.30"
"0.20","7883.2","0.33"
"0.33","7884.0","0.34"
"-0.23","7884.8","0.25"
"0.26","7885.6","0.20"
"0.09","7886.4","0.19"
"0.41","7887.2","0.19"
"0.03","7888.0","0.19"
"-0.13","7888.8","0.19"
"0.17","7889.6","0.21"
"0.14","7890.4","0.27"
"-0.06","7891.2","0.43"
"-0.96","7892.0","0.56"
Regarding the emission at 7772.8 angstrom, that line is [O II] 3727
